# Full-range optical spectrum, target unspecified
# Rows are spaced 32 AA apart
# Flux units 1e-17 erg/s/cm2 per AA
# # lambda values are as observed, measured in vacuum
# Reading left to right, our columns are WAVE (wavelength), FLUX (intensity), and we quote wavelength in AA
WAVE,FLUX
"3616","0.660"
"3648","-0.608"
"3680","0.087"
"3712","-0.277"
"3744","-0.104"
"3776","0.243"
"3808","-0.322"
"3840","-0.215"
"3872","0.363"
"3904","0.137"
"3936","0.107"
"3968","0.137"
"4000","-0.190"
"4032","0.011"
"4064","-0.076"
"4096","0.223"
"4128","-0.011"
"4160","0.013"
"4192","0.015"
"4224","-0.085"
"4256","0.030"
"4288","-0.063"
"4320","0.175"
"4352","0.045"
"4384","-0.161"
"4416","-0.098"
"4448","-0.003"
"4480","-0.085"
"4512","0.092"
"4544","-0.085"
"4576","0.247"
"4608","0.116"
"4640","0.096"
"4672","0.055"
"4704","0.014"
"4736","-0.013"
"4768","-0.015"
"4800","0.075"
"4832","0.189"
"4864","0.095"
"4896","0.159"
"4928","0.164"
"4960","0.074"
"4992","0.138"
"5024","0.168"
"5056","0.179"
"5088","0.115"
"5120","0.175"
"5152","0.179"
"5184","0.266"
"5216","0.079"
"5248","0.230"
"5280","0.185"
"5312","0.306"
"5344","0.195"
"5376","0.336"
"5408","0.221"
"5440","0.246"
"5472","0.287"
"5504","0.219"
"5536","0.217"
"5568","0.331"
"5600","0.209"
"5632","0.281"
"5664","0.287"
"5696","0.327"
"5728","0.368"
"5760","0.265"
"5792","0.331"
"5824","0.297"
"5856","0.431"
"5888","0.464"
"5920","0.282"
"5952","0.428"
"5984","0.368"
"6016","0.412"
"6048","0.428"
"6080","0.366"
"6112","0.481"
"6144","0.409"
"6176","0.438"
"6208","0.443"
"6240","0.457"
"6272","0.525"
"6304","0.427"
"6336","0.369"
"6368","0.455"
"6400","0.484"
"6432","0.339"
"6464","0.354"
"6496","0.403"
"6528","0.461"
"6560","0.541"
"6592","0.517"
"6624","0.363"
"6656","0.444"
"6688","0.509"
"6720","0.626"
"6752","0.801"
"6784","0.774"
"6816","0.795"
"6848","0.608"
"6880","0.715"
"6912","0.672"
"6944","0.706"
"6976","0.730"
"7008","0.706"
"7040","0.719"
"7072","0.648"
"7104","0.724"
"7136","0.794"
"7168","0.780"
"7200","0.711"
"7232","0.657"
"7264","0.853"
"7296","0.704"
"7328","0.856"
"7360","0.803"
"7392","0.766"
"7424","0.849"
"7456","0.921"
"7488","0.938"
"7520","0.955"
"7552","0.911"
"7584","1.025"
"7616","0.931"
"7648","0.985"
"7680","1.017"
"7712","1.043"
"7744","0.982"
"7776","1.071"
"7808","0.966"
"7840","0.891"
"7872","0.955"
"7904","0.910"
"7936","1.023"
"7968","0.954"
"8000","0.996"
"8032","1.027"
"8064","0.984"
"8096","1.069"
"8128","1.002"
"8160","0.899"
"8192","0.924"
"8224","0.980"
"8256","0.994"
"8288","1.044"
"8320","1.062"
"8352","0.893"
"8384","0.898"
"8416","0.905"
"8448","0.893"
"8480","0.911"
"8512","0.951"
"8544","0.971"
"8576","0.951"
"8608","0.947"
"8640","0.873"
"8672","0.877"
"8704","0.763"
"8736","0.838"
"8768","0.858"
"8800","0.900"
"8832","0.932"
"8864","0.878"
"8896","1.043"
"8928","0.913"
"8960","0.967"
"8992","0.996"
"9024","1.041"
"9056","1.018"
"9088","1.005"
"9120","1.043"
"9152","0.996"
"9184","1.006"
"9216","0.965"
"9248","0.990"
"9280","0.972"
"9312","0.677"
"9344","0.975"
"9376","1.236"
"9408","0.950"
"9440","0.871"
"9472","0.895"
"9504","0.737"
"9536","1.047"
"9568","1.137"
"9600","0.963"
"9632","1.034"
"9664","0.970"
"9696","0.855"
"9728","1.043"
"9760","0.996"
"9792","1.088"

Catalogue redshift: 0.680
